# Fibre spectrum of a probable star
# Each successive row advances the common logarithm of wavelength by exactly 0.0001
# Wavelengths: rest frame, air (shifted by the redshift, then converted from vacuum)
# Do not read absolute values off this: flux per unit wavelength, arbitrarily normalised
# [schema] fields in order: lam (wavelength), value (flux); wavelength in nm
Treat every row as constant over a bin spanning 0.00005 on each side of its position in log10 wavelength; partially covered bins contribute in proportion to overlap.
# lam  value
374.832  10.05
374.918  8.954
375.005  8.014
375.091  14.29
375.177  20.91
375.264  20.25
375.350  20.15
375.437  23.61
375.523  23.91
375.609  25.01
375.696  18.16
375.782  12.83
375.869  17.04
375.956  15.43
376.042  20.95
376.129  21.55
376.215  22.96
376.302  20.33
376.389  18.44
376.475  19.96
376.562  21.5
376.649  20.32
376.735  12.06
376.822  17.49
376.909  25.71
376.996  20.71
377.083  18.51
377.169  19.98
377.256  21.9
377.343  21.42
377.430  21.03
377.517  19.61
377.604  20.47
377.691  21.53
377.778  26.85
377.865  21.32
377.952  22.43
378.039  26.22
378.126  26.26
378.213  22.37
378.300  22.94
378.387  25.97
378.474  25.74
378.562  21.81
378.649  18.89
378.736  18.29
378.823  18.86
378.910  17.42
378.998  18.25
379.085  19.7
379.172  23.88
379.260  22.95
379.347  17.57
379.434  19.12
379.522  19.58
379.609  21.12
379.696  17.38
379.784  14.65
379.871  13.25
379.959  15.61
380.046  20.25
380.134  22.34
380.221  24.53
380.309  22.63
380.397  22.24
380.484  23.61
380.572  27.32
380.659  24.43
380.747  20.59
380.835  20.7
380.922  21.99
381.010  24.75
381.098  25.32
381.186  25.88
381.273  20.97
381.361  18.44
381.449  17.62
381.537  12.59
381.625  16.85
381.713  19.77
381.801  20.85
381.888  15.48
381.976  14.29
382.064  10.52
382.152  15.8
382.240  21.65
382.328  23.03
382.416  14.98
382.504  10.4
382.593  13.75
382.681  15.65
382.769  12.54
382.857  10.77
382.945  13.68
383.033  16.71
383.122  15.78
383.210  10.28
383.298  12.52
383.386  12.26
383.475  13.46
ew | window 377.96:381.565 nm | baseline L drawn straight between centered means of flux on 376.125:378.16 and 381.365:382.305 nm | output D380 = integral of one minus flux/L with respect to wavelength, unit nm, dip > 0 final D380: -0.47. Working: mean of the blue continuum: 21.2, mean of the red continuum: 16.8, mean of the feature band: 21.1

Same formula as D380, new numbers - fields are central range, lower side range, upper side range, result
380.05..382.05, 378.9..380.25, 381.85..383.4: -0.46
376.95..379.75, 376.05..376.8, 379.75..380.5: -0.21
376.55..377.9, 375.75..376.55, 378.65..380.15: -0.12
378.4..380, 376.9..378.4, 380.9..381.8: 0.17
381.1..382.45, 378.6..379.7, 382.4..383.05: -0.28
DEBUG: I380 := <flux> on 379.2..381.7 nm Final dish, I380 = 20.5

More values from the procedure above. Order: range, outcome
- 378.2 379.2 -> 21.1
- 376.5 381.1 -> 21.1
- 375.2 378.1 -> 20.6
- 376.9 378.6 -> 22.6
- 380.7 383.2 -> 17.4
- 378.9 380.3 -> 19.3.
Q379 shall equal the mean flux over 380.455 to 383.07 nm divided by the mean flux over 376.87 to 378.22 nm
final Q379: 0.8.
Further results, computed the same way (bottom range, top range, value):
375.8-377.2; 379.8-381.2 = 1.13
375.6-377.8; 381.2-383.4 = 0.79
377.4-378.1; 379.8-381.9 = 0.92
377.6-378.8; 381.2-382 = 0.78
